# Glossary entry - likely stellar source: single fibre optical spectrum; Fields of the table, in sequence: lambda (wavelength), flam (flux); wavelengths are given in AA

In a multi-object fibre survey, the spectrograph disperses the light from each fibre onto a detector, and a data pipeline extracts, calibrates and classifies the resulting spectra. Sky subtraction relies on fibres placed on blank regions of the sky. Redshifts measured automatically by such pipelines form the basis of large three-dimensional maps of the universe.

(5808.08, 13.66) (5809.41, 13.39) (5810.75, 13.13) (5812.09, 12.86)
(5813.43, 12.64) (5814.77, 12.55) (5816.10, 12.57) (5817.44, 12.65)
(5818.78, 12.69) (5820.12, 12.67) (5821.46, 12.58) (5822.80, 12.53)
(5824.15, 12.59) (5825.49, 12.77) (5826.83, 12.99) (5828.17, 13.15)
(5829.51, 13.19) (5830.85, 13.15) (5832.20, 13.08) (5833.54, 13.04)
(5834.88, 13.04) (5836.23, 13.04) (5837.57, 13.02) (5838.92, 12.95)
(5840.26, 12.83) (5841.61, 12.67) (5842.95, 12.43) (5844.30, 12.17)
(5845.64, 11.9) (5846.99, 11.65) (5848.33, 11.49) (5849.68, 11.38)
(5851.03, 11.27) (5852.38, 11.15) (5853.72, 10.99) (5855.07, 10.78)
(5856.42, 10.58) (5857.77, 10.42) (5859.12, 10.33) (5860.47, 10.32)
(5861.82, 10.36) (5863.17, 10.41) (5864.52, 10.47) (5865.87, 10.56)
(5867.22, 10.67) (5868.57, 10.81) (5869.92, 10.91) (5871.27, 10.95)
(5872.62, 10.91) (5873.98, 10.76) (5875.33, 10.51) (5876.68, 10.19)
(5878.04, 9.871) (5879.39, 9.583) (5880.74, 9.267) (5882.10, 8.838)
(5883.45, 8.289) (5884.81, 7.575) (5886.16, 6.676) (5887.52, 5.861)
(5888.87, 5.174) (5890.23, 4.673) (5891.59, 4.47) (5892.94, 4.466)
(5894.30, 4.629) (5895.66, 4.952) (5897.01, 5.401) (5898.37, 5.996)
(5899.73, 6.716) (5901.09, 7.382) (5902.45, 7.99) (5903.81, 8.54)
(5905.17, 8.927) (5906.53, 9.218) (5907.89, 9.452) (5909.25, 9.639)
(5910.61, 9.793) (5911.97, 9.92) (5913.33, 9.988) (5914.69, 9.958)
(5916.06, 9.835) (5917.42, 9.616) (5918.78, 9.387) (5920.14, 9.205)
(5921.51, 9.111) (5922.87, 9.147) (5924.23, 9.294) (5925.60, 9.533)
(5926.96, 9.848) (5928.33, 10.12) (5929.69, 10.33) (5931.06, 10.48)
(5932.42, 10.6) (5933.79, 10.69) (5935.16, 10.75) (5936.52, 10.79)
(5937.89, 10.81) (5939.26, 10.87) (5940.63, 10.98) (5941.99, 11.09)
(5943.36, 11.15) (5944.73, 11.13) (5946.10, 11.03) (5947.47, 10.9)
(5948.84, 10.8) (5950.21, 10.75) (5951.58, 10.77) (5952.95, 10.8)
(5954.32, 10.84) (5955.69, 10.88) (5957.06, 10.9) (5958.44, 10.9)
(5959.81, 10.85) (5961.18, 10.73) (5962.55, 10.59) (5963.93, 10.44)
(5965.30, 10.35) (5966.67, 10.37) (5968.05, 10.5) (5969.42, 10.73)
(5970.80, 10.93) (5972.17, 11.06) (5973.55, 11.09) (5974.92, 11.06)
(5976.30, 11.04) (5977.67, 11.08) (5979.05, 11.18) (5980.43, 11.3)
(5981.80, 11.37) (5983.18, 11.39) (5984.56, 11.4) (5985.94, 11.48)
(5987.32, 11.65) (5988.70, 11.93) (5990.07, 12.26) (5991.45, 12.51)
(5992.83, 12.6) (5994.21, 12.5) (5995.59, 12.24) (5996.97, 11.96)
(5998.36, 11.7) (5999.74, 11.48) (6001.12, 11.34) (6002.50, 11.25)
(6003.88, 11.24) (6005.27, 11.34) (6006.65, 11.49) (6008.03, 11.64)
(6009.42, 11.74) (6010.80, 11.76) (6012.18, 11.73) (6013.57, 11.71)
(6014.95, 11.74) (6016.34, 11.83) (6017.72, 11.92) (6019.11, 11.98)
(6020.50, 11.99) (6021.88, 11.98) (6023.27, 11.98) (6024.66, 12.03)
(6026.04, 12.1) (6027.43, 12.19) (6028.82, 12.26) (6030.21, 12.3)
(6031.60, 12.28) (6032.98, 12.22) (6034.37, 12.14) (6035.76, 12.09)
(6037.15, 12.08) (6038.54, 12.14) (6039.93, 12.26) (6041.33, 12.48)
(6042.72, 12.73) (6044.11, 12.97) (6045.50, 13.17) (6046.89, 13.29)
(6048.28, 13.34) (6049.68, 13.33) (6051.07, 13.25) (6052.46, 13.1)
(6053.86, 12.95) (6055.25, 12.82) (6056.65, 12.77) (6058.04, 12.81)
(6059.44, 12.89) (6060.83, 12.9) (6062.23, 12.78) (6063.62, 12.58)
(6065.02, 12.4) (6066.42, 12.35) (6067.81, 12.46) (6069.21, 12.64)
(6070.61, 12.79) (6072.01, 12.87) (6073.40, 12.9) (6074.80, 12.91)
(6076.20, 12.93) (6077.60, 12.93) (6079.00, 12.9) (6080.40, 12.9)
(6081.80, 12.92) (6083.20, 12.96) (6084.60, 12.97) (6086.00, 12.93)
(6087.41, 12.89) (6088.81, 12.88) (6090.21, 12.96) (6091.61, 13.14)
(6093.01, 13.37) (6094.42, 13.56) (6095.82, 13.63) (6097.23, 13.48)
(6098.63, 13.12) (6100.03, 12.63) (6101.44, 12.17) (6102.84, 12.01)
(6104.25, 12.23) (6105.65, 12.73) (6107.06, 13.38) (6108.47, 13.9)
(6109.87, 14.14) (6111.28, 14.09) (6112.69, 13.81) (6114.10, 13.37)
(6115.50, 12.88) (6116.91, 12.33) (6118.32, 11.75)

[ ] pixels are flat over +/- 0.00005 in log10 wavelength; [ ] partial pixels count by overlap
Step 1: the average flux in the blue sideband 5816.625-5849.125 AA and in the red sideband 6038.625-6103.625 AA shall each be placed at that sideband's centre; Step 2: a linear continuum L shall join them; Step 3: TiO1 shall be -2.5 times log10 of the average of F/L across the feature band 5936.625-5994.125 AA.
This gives 0.15 mag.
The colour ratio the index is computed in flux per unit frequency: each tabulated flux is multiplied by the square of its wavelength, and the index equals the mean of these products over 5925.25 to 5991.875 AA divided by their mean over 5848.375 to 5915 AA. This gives 1.25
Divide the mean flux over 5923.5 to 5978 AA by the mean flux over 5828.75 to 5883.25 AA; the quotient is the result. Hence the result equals 0.95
